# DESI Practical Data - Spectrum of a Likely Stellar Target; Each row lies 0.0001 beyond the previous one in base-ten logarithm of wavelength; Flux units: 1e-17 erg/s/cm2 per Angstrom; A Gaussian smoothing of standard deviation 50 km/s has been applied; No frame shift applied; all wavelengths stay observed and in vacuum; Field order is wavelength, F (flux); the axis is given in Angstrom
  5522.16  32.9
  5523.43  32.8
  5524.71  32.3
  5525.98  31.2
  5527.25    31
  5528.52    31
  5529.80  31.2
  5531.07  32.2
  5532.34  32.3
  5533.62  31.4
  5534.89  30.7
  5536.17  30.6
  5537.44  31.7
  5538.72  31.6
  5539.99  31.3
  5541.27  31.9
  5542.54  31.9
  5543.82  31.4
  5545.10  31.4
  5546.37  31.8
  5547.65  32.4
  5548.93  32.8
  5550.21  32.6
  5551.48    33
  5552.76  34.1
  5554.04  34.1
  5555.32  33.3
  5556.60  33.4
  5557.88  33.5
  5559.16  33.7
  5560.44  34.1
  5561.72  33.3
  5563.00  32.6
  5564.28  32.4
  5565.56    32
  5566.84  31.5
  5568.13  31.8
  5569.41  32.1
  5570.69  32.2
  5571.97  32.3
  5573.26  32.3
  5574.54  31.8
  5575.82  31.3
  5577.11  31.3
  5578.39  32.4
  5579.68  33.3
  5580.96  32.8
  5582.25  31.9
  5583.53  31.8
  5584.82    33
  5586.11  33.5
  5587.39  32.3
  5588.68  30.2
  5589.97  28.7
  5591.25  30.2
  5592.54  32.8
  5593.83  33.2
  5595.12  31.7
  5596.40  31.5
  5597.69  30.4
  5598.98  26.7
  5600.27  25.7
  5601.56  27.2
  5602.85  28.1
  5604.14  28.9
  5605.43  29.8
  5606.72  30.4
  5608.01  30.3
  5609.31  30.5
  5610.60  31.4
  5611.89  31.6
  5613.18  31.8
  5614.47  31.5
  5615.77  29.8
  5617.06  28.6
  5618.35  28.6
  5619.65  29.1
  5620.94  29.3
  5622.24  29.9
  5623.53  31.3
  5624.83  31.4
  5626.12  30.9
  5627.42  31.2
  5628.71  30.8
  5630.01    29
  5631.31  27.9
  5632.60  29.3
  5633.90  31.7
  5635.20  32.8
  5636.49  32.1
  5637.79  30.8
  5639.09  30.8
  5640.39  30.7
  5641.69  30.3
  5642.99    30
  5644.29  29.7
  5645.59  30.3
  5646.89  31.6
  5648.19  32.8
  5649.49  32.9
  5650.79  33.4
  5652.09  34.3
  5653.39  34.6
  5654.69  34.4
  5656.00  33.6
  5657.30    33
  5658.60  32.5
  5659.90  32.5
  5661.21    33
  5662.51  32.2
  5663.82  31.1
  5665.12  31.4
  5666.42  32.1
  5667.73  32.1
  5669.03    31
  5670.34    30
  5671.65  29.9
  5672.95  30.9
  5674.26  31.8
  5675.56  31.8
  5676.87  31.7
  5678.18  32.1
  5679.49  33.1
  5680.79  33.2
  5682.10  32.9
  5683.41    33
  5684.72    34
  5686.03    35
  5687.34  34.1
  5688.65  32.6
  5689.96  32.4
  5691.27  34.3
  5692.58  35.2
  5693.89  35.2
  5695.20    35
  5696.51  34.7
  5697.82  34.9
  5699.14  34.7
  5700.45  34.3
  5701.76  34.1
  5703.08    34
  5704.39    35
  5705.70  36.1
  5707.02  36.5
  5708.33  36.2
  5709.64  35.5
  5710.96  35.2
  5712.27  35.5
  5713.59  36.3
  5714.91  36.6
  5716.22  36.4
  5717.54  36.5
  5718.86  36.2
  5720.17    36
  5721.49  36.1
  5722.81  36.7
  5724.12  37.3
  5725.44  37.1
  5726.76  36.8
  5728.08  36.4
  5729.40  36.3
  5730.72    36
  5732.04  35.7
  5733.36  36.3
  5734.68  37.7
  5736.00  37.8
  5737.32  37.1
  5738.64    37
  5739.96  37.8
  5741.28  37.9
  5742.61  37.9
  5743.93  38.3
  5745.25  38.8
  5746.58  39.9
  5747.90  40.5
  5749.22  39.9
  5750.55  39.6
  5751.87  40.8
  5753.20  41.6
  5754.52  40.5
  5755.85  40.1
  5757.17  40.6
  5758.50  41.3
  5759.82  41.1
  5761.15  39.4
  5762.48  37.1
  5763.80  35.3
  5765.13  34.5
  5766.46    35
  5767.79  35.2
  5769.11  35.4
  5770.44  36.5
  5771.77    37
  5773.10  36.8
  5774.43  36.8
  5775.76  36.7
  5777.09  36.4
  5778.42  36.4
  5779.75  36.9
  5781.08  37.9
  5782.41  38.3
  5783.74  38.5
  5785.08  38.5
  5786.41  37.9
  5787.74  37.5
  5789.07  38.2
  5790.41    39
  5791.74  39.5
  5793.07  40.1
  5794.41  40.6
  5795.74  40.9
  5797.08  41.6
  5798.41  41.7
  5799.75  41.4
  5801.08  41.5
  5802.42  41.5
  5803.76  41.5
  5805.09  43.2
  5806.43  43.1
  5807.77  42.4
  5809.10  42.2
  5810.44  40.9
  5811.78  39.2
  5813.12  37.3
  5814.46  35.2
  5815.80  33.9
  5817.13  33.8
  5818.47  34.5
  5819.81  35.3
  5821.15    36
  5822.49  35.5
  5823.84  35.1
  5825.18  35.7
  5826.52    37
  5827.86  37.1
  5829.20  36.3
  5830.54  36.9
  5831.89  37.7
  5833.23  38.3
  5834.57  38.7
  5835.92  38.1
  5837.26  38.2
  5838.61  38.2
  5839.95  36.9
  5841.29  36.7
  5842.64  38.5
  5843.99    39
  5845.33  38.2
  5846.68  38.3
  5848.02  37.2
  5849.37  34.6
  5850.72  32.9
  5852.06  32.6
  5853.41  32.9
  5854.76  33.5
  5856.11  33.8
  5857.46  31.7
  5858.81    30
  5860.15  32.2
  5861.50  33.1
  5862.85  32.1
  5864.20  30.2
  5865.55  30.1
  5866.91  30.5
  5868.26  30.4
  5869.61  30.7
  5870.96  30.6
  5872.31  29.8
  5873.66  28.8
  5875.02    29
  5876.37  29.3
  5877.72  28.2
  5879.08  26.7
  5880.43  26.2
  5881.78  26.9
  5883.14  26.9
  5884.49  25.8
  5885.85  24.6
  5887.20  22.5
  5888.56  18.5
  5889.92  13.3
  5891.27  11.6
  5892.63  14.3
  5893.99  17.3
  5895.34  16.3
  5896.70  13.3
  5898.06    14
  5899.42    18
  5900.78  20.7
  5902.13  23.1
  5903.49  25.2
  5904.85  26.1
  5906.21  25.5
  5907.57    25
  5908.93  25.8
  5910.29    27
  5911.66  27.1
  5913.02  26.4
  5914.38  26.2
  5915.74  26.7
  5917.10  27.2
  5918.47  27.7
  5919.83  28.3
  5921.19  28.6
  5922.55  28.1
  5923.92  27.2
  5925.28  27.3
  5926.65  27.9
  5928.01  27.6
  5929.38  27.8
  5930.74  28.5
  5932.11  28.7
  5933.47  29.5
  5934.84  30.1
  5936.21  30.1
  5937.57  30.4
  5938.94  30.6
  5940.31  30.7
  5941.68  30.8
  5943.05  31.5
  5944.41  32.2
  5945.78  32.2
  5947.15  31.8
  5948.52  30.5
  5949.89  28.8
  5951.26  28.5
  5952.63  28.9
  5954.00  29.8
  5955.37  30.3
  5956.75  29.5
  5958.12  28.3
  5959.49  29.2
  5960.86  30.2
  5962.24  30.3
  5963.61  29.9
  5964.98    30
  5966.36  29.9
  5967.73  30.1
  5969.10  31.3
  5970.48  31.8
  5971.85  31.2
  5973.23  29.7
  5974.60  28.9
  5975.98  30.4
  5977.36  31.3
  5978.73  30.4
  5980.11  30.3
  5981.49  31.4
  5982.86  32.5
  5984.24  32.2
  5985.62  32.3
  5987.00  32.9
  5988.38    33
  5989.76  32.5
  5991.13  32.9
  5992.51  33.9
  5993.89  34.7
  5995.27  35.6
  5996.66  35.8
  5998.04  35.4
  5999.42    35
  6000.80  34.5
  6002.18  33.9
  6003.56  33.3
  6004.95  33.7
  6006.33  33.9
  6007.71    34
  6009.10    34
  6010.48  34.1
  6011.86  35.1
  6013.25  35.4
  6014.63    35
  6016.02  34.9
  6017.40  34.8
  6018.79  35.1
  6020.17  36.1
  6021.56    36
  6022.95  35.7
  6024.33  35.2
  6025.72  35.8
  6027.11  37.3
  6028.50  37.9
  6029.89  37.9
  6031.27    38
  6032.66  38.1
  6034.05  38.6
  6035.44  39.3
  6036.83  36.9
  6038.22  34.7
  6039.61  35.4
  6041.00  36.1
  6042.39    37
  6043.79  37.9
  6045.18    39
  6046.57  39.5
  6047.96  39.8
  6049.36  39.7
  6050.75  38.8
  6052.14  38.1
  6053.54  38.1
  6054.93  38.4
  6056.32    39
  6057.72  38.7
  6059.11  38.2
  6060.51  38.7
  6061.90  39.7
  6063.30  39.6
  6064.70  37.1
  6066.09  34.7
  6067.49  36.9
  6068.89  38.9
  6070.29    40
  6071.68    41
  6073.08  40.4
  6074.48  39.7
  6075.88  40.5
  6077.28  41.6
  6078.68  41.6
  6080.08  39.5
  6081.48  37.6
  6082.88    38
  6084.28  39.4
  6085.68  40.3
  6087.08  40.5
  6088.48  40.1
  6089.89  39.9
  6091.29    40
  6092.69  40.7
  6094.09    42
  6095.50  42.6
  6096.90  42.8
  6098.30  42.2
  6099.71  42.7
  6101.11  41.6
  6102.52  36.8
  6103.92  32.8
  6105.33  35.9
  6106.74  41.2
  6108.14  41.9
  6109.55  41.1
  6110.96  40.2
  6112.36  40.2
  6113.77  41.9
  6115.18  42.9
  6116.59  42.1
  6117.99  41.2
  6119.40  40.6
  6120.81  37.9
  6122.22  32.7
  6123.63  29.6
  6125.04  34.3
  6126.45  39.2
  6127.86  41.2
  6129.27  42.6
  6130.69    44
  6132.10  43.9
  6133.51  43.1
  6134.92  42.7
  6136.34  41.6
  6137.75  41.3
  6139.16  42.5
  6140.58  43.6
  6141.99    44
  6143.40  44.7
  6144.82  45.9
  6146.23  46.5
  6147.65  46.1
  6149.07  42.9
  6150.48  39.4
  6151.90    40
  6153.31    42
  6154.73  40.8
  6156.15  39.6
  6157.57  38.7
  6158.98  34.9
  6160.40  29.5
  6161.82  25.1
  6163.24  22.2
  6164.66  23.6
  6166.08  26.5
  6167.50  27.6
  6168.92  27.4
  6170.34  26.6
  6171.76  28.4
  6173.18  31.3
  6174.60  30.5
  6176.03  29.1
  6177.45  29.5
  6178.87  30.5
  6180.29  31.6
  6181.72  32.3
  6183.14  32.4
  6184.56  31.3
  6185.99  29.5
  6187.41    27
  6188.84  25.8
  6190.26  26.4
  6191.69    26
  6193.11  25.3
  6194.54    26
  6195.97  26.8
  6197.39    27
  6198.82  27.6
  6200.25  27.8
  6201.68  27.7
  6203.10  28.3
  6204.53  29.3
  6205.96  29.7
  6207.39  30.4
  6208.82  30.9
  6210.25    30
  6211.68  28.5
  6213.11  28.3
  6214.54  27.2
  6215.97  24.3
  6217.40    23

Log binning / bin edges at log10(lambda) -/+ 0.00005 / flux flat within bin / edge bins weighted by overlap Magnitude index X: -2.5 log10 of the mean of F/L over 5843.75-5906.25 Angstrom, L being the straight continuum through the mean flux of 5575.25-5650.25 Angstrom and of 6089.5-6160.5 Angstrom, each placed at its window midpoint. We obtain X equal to 0.30 mag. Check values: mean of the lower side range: 30.7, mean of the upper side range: 40.7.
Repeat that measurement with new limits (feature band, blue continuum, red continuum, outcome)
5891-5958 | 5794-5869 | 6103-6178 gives 0.36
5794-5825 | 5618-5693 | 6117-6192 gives -0.18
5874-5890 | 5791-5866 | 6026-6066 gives 0.42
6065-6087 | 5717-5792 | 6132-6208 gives -0.15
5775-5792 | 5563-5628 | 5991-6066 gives -0.14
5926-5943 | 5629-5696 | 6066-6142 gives 0.25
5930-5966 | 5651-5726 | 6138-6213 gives 0.10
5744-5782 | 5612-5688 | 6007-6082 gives -0.15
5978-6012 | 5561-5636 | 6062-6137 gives 0.14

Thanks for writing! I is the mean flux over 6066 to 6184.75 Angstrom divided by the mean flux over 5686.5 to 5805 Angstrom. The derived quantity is 1.02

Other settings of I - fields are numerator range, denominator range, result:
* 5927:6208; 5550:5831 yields 1.01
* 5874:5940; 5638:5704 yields 0.76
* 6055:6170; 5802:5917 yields 1.26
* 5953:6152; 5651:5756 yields 1.06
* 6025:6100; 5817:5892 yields 1.22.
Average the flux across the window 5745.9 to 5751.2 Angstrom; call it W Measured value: 39.9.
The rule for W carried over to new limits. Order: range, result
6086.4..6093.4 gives 40.3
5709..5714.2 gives 35.6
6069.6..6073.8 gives 40.5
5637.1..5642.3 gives 30.6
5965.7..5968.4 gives 30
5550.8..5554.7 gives 33.8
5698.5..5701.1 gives 34.5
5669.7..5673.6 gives 30.3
